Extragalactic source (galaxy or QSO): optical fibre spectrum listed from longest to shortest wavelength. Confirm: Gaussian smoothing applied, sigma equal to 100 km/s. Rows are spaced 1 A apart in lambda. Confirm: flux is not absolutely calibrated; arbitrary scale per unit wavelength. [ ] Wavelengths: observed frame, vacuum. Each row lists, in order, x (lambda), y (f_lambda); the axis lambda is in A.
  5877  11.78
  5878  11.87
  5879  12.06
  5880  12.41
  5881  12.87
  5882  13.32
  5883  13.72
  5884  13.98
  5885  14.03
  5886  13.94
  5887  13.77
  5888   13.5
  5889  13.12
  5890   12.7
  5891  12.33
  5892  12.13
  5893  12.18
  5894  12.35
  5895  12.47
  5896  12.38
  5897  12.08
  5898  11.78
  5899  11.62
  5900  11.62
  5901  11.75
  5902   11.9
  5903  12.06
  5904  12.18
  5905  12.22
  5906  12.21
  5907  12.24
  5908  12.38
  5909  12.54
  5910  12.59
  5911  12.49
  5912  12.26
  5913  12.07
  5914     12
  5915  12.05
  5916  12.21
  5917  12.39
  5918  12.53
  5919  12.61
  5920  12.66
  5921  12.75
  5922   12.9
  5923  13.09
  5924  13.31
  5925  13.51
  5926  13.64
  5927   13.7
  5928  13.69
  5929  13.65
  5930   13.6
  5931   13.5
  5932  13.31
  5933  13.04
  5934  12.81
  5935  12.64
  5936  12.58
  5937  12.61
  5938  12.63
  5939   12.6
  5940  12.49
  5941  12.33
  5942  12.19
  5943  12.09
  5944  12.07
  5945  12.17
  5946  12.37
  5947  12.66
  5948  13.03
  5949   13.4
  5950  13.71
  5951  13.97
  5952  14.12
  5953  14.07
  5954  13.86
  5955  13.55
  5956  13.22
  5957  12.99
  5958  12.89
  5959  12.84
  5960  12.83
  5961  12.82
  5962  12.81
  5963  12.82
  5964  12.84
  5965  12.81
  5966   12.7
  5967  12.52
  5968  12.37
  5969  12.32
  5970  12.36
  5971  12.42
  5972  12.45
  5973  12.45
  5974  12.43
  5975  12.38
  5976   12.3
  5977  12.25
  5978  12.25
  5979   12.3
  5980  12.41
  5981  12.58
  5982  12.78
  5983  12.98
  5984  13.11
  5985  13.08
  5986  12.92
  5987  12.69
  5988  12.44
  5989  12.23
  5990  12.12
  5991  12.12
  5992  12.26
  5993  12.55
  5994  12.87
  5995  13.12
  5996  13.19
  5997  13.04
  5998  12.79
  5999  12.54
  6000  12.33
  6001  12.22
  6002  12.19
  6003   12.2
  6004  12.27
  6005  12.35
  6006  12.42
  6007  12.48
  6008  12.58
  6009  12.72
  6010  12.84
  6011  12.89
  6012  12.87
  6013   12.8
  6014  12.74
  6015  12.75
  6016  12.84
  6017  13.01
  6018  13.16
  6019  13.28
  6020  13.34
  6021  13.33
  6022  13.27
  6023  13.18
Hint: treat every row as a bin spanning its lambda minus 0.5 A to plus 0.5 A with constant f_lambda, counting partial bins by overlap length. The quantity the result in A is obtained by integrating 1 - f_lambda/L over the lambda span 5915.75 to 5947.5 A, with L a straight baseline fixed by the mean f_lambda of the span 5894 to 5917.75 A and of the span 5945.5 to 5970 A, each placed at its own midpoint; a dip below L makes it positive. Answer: -0.6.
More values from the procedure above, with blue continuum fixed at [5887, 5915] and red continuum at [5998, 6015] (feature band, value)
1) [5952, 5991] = -0.8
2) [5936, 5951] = -0.3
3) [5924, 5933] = -0.9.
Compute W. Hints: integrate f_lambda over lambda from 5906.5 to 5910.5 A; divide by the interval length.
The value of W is 12.4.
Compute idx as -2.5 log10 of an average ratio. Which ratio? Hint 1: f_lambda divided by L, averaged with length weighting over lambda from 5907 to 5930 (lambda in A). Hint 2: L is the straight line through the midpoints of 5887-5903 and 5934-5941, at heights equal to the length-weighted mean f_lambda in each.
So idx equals -0.03 mag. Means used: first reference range 12.3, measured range 12.8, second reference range 12.6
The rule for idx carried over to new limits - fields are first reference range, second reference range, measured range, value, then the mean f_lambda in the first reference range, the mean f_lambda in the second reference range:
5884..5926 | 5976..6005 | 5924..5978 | -0.03 mag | 12.5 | 12.6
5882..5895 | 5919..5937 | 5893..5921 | 0.08 mag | 13.1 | 13.2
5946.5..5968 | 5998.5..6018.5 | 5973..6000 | 0.02 mag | 13.1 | 12.6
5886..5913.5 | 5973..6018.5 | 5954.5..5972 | -0.02 mag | 12.4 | 12.6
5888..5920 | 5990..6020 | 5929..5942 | -0.04 mag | 12.3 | 12.7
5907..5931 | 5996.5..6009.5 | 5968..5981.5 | 0.02 mag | 12.8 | 12.5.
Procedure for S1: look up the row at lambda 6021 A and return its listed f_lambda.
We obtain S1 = 13.33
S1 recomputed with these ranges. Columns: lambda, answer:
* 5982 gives 12.78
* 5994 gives 12.87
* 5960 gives 12.83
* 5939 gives 12.6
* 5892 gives 12.13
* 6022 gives 13.27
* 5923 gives 13.09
